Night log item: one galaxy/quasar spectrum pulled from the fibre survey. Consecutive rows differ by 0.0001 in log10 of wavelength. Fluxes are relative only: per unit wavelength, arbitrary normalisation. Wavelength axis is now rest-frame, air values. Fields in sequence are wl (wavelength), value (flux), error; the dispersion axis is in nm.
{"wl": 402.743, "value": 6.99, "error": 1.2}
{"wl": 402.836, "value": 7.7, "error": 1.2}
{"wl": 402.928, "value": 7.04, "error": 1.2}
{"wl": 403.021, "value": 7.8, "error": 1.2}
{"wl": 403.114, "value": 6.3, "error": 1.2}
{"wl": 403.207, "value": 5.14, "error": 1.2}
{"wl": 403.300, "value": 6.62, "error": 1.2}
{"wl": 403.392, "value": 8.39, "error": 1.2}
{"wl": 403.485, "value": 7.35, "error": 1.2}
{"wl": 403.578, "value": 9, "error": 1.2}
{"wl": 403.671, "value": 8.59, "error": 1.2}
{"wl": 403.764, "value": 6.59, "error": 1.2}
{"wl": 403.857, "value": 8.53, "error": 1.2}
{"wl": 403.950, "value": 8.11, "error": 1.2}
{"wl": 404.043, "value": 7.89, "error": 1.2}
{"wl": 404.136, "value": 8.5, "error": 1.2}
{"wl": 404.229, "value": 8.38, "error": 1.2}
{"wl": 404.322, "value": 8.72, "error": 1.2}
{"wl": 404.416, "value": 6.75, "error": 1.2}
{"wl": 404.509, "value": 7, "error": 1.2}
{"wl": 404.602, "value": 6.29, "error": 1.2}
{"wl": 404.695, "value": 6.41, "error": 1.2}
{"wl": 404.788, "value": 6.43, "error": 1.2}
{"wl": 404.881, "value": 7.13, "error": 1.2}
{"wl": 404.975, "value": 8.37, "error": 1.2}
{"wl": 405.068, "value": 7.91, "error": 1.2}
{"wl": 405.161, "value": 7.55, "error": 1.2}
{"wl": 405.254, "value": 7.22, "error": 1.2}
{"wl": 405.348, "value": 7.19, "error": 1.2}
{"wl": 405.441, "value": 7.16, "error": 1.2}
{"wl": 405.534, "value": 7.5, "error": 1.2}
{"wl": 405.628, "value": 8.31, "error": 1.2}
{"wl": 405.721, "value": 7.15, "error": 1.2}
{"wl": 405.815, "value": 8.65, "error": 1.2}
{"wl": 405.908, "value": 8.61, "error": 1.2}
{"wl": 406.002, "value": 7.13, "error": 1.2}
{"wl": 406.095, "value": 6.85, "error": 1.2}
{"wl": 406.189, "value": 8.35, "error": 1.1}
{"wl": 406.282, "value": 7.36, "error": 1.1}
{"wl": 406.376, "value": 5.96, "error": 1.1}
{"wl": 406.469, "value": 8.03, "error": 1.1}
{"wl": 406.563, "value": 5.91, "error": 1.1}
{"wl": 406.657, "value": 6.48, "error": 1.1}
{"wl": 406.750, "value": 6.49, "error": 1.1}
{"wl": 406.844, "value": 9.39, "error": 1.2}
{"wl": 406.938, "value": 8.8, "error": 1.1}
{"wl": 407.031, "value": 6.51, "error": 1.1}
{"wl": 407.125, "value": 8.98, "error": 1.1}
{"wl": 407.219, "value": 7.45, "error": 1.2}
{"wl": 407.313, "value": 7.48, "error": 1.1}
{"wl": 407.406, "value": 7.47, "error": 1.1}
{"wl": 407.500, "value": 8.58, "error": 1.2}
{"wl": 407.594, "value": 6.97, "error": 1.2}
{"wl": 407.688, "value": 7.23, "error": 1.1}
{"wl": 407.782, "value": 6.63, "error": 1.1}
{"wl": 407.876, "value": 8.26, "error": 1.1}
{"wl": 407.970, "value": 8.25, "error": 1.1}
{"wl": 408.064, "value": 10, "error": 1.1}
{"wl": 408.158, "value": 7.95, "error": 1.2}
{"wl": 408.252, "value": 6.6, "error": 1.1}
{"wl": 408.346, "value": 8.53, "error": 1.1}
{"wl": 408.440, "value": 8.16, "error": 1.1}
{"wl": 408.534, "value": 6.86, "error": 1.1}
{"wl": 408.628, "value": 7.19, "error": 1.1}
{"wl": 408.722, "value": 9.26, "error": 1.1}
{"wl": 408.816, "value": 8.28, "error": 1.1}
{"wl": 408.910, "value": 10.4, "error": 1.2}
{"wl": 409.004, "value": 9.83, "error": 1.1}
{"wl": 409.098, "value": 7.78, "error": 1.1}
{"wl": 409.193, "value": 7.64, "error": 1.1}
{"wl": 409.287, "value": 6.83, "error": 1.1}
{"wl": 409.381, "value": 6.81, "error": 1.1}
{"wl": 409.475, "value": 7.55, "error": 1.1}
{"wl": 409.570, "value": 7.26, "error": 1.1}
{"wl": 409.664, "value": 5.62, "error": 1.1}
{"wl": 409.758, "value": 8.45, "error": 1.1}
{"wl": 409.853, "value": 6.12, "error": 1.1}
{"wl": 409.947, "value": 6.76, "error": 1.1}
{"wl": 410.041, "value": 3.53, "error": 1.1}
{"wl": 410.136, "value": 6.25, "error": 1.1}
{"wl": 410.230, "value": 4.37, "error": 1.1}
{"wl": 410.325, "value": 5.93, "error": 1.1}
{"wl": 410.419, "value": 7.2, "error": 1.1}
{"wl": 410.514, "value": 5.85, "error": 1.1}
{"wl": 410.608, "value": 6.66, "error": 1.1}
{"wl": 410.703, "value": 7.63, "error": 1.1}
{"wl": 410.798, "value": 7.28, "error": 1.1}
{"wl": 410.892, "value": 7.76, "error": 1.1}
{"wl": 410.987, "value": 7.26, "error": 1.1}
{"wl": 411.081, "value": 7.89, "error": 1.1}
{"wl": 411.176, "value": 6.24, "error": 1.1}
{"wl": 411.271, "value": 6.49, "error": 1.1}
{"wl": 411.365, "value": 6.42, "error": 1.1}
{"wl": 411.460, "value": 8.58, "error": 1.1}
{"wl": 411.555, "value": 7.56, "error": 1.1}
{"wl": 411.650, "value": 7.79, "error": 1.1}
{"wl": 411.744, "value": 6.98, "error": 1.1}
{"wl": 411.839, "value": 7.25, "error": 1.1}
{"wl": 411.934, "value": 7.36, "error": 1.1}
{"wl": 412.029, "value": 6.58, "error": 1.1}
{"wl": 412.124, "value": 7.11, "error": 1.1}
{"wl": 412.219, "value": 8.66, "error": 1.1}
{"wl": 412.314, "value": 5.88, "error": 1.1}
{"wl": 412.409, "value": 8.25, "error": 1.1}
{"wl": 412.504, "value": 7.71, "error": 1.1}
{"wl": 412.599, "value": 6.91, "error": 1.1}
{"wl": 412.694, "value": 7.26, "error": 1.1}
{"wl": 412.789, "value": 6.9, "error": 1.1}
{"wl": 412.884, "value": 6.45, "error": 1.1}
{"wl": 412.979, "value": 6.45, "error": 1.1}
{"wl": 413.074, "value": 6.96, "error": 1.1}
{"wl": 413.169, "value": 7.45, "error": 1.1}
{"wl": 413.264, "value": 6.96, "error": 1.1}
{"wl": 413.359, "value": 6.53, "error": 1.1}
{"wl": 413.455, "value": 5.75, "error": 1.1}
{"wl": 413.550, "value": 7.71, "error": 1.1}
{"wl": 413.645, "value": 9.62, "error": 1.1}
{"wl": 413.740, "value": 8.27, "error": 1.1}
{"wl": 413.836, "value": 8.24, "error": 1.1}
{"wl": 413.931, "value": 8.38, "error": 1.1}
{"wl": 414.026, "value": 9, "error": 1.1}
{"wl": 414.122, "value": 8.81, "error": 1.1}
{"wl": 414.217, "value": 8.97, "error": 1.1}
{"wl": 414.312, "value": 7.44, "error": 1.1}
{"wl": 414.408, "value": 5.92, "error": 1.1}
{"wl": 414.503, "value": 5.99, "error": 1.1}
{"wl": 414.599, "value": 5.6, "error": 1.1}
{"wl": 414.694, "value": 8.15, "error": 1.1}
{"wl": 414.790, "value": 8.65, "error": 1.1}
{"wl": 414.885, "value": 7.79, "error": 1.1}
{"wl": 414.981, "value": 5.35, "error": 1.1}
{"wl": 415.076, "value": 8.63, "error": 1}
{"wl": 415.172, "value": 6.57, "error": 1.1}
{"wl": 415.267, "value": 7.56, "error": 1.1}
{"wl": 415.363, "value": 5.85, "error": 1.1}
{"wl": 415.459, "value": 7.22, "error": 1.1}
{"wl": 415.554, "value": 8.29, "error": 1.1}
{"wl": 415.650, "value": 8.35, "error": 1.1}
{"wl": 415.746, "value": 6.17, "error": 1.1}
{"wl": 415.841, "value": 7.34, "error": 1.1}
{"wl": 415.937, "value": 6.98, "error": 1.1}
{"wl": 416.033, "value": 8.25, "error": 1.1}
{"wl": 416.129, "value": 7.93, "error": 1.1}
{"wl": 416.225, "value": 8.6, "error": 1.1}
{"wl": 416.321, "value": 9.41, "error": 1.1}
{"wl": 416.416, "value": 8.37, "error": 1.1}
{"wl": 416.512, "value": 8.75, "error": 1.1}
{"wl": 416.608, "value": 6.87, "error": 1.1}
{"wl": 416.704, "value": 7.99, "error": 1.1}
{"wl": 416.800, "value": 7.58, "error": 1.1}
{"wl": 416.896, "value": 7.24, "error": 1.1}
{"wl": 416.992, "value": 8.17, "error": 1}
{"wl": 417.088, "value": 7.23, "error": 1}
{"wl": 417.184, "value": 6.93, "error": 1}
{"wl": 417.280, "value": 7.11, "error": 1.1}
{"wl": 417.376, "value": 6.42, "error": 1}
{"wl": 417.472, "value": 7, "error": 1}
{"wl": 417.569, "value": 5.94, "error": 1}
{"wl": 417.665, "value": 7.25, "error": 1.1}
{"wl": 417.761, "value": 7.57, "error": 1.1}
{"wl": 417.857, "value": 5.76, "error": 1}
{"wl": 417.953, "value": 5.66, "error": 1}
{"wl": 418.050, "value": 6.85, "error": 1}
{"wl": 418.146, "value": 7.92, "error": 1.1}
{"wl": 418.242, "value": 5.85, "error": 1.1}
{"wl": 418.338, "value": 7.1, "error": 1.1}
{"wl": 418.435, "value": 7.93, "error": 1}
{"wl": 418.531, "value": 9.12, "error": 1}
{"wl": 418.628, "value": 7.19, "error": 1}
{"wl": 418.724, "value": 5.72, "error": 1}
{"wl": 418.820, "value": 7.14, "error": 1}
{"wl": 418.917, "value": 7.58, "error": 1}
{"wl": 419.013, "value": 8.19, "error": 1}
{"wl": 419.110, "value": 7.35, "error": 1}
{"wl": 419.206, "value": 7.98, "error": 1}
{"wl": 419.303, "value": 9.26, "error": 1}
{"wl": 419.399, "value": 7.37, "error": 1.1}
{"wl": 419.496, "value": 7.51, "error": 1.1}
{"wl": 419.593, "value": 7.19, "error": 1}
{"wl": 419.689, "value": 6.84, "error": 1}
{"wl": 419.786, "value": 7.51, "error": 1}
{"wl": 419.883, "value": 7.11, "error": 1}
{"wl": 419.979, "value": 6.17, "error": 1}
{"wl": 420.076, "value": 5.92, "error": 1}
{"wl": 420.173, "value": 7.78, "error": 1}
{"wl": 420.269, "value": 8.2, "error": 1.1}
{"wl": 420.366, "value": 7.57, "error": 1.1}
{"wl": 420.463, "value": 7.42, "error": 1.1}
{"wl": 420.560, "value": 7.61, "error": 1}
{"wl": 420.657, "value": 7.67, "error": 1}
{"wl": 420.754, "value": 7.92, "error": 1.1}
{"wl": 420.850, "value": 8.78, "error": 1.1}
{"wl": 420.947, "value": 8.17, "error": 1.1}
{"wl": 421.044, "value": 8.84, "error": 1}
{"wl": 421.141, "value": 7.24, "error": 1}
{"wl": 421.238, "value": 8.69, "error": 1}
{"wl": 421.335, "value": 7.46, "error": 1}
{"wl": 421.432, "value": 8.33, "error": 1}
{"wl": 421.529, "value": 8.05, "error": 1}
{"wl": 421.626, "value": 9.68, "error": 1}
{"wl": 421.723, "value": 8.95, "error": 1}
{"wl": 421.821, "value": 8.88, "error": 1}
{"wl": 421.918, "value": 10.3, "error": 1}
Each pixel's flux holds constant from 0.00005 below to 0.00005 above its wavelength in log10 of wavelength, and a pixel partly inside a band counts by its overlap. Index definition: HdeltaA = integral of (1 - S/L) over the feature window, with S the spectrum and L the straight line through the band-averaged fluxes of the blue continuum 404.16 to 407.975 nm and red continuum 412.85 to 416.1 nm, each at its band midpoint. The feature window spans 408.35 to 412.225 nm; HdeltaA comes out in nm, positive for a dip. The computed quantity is 0.13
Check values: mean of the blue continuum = 7.49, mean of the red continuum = 7.41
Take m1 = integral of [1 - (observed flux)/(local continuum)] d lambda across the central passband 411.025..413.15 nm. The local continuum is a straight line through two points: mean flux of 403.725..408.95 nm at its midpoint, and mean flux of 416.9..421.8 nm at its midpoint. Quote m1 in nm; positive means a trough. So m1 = 0.12 nm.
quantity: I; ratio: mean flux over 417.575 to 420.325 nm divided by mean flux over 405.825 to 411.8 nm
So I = 1.0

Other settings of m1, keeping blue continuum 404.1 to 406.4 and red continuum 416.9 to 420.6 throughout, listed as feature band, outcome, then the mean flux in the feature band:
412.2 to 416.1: -0.04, 7.39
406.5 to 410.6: 0.02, 7.39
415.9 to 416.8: -0.10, 8.11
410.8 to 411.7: 0.00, 7.34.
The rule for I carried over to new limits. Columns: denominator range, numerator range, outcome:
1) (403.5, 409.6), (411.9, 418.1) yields 0.96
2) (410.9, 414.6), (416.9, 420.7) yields 0.98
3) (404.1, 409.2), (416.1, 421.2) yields 0.97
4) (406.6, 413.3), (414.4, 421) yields 1.01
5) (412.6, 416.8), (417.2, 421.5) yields 0.98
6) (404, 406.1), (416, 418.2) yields 0.98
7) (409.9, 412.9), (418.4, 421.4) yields 1.11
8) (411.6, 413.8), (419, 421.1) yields 1.05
